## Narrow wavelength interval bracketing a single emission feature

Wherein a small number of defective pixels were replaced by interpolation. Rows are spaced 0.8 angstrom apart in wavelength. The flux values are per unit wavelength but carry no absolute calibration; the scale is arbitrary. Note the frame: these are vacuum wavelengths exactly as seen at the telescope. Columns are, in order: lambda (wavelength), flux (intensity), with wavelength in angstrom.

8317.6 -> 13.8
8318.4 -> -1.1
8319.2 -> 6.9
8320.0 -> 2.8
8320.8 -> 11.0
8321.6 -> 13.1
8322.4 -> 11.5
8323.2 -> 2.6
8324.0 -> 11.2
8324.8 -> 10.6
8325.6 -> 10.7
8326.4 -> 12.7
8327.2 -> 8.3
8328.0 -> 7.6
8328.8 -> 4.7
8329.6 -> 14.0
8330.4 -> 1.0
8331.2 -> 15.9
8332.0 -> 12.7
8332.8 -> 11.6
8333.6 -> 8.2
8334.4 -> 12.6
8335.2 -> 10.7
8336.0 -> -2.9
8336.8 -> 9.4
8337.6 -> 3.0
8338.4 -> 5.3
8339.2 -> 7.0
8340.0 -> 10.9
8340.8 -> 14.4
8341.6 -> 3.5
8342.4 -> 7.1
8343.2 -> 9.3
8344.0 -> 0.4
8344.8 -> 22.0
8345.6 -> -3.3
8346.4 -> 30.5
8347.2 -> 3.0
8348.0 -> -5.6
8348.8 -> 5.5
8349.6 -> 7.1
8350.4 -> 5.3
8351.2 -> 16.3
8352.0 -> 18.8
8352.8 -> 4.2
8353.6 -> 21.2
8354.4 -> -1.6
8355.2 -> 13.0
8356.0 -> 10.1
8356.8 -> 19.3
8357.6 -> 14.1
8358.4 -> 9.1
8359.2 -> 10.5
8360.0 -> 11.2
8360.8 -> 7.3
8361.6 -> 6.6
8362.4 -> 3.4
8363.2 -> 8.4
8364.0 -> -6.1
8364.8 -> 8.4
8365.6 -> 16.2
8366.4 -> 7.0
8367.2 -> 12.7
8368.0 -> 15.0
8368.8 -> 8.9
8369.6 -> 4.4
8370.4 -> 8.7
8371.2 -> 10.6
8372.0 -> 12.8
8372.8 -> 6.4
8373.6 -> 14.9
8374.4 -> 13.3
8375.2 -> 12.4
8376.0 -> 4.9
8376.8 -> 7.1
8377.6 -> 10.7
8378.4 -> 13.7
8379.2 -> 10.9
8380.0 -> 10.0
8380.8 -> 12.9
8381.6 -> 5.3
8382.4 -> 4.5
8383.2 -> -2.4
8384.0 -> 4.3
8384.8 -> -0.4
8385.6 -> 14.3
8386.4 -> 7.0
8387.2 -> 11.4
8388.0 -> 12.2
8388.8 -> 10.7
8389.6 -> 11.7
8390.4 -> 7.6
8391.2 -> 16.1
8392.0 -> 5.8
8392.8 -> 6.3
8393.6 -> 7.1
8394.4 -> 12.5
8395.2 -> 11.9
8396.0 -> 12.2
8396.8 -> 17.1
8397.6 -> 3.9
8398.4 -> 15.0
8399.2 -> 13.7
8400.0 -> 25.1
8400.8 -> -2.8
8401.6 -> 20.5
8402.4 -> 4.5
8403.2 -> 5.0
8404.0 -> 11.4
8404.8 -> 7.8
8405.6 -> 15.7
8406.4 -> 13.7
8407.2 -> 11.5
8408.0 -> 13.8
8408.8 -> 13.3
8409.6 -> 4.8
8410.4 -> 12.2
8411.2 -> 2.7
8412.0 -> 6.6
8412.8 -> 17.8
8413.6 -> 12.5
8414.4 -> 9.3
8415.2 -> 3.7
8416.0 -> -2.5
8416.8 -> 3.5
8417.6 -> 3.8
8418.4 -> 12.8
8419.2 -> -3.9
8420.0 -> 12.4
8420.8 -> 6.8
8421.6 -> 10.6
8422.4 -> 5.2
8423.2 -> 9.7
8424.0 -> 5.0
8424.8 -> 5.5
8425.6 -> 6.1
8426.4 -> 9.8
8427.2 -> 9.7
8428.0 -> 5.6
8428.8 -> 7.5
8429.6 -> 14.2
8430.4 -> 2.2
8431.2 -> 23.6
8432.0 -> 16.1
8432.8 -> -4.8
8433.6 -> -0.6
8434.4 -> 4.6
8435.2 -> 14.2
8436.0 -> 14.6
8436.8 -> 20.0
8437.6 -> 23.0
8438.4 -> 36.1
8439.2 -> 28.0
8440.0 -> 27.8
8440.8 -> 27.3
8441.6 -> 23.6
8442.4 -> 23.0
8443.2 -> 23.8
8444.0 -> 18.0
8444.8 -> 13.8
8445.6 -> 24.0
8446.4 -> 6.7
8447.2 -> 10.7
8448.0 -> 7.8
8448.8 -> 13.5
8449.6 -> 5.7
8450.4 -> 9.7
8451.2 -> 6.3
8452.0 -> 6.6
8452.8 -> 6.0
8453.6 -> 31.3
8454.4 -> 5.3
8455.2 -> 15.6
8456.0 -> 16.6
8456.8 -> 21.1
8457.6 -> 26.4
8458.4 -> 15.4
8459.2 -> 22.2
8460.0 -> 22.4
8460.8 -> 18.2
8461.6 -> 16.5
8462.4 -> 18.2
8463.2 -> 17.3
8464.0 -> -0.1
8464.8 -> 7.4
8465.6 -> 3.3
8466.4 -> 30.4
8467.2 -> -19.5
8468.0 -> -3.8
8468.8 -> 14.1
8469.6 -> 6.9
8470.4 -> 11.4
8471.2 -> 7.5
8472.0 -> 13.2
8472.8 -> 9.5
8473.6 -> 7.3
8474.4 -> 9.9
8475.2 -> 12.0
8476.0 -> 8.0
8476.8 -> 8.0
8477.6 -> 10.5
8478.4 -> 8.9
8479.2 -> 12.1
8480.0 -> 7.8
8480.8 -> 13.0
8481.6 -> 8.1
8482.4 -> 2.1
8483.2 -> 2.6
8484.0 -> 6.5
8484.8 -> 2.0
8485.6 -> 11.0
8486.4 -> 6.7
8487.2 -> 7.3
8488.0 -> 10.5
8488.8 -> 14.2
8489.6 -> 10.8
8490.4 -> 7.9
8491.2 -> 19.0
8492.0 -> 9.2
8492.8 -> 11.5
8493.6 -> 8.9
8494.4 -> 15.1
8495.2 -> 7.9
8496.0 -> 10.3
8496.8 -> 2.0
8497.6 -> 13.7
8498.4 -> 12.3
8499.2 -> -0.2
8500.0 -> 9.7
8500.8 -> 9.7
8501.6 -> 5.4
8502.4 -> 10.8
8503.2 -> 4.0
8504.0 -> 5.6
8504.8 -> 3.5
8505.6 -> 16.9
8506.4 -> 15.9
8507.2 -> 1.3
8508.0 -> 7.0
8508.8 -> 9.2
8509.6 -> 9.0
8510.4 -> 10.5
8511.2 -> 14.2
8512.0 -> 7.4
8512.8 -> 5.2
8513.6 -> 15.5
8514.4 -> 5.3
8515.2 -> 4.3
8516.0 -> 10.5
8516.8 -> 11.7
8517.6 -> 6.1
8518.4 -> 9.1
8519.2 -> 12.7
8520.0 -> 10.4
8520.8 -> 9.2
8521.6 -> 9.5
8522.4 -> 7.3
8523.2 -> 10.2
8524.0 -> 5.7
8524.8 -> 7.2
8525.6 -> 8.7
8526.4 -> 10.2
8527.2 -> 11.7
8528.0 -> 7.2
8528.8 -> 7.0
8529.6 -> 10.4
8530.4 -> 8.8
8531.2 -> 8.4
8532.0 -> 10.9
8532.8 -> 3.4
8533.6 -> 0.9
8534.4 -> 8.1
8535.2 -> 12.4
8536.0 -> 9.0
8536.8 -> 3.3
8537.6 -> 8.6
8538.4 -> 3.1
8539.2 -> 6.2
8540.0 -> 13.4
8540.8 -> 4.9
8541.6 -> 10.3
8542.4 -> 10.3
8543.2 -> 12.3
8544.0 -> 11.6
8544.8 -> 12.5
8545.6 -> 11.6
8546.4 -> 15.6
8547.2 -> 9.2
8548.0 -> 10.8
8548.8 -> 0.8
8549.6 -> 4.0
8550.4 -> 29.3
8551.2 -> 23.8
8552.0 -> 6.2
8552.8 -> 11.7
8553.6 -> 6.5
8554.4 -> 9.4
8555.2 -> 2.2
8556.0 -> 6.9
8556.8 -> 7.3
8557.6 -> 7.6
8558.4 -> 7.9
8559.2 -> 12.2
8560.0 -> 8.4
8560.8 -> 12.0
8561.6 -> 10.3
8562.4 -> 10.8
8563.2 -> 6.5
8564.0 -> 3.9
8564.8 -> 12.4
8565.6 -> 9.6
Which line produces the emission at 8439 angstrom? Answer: [S II] 6716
